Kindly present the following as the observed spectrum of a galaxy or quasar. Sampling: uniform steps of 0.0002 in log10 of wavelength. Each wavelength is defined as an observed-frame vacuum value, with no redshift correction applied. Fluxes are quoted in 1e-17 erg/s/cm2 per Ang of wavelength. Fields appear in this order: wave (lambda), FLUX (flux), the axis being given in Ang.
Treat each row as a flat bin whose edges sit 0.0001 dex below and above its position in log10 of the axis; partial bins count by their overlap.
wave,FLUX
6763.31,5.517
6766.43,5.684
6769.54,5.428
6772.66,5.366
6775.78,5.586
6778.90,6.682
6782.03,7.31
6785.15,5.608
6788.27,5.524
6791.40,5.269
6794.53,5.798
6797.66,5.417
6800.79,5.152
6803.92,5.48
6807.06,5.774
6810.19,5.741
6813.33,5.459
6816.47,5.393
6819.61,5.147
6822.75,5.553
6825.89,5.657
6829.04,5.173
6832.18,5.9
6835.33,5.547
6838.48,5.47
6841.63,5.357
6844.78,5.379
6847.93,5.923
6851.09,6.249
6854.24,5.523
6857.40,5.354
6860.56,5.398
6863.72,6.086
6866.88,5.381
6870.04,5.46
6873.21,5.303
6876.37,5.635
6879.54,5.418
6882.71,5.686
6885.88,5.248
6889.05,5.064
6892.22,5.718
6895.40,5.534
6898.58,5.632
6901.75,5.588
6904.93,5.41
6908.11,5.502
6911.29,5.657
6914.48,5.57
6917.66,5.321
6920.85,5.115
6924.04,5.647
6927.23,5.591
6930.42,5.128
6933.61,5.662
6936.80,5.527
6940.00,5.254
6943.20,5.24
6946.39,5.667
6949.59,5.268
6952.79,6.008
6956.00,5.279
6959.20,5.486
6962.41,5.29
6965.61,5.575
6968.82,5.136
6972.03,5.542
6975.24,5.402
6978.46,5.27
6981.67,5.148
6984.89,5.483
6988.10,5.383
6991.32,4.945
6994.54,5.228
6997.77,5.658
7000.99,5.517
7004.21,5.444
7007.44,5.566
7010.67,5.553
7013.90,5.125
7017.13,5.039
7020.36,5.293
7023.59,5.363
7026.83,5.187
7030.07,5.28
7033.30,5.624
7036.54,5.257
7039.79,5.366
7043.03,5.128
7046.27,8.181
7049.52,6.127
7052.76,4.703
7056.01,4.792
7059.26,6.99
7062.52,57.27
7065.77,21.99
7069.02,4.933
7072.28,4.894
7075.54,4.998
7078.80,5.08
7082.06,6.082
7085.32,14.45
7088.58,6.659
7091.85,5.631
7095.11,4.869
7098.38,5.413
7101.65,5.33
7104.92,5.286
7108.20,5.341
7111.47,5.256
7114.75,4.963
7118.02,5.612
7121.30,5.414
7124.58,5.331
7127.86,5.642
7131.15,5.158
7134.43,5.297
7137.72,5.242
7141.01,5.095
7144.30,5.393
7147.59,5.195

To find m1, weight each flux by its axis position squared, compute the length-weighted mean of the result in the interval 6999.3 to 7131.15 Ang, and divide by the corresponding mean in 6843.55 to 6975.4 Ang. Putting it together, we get 1.40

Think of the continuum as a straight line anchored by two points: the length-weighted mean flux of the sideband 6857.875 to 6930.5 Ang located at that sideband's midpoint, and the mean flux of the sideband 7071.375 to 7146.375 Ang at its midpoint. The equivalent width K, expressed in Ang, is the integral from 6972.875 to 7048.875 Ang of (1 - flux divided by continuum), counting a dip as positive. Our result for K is 2.3 Ang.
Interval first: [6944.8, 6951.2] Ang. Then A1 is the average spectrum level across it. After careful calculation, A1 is 5.47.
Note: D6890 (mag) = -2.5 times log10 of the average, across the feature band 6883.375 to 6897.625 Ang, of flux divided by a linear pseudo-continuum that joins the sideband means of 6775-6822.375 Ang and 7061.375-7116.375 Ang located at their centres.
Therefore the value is 0.26 mag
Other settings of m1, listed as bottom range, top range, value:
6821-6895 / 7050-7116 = 1.77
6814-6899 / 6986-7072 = 1.54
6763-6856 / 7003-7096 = 1.56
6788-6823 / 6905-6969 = 1.04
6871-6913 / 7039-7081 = 2.07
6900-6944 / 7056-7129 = 1.71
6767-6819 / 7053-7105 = 1.96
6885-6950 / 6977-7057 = 1.03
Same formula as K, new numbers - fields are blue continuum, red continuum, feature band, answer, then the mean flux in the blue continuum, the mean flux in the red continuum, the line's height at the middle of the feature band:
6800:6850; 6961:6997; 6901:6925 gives -0.3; 5.52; 5.32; 5.4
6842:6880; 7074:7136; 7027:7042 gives 1.2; 5.59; 5.89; 5.8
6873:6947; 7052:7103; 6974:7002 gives 8.7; 5.46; 10.4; 7.75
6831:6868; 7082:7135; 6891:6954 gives 2.6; 5.63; 5.99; 5.73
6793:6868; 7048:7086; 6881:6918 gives 9.4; 5.56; 11.8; 7.38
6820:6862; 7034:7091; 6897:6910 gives 2.5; 5.56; 10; 6.83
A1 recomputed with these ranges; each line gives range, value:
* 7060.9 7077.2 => 18.8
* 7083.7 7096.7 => 7.91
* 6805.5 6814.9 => 5.66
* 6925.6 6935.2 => 5.46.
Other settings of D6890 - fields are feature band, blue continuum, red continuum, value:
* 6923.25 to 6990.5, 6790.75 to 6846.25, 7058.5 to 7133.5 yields 0.30 mag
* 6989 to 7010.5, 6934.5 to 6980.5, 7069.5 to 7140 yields 0.03 mag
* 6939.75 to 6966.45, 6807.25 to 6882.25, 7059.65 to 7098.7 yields 0.48 mag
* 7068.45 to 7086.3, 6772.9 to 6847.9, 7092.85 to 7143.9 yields -0.23 mag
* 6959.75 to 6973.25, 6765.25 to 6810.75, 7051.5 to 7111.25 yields 0.44 mag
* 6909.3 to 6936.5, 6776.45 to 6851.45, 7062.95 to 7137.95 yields 0.15 mag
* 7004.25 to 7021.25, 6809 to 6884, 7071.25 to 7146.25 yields 0.07 mag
